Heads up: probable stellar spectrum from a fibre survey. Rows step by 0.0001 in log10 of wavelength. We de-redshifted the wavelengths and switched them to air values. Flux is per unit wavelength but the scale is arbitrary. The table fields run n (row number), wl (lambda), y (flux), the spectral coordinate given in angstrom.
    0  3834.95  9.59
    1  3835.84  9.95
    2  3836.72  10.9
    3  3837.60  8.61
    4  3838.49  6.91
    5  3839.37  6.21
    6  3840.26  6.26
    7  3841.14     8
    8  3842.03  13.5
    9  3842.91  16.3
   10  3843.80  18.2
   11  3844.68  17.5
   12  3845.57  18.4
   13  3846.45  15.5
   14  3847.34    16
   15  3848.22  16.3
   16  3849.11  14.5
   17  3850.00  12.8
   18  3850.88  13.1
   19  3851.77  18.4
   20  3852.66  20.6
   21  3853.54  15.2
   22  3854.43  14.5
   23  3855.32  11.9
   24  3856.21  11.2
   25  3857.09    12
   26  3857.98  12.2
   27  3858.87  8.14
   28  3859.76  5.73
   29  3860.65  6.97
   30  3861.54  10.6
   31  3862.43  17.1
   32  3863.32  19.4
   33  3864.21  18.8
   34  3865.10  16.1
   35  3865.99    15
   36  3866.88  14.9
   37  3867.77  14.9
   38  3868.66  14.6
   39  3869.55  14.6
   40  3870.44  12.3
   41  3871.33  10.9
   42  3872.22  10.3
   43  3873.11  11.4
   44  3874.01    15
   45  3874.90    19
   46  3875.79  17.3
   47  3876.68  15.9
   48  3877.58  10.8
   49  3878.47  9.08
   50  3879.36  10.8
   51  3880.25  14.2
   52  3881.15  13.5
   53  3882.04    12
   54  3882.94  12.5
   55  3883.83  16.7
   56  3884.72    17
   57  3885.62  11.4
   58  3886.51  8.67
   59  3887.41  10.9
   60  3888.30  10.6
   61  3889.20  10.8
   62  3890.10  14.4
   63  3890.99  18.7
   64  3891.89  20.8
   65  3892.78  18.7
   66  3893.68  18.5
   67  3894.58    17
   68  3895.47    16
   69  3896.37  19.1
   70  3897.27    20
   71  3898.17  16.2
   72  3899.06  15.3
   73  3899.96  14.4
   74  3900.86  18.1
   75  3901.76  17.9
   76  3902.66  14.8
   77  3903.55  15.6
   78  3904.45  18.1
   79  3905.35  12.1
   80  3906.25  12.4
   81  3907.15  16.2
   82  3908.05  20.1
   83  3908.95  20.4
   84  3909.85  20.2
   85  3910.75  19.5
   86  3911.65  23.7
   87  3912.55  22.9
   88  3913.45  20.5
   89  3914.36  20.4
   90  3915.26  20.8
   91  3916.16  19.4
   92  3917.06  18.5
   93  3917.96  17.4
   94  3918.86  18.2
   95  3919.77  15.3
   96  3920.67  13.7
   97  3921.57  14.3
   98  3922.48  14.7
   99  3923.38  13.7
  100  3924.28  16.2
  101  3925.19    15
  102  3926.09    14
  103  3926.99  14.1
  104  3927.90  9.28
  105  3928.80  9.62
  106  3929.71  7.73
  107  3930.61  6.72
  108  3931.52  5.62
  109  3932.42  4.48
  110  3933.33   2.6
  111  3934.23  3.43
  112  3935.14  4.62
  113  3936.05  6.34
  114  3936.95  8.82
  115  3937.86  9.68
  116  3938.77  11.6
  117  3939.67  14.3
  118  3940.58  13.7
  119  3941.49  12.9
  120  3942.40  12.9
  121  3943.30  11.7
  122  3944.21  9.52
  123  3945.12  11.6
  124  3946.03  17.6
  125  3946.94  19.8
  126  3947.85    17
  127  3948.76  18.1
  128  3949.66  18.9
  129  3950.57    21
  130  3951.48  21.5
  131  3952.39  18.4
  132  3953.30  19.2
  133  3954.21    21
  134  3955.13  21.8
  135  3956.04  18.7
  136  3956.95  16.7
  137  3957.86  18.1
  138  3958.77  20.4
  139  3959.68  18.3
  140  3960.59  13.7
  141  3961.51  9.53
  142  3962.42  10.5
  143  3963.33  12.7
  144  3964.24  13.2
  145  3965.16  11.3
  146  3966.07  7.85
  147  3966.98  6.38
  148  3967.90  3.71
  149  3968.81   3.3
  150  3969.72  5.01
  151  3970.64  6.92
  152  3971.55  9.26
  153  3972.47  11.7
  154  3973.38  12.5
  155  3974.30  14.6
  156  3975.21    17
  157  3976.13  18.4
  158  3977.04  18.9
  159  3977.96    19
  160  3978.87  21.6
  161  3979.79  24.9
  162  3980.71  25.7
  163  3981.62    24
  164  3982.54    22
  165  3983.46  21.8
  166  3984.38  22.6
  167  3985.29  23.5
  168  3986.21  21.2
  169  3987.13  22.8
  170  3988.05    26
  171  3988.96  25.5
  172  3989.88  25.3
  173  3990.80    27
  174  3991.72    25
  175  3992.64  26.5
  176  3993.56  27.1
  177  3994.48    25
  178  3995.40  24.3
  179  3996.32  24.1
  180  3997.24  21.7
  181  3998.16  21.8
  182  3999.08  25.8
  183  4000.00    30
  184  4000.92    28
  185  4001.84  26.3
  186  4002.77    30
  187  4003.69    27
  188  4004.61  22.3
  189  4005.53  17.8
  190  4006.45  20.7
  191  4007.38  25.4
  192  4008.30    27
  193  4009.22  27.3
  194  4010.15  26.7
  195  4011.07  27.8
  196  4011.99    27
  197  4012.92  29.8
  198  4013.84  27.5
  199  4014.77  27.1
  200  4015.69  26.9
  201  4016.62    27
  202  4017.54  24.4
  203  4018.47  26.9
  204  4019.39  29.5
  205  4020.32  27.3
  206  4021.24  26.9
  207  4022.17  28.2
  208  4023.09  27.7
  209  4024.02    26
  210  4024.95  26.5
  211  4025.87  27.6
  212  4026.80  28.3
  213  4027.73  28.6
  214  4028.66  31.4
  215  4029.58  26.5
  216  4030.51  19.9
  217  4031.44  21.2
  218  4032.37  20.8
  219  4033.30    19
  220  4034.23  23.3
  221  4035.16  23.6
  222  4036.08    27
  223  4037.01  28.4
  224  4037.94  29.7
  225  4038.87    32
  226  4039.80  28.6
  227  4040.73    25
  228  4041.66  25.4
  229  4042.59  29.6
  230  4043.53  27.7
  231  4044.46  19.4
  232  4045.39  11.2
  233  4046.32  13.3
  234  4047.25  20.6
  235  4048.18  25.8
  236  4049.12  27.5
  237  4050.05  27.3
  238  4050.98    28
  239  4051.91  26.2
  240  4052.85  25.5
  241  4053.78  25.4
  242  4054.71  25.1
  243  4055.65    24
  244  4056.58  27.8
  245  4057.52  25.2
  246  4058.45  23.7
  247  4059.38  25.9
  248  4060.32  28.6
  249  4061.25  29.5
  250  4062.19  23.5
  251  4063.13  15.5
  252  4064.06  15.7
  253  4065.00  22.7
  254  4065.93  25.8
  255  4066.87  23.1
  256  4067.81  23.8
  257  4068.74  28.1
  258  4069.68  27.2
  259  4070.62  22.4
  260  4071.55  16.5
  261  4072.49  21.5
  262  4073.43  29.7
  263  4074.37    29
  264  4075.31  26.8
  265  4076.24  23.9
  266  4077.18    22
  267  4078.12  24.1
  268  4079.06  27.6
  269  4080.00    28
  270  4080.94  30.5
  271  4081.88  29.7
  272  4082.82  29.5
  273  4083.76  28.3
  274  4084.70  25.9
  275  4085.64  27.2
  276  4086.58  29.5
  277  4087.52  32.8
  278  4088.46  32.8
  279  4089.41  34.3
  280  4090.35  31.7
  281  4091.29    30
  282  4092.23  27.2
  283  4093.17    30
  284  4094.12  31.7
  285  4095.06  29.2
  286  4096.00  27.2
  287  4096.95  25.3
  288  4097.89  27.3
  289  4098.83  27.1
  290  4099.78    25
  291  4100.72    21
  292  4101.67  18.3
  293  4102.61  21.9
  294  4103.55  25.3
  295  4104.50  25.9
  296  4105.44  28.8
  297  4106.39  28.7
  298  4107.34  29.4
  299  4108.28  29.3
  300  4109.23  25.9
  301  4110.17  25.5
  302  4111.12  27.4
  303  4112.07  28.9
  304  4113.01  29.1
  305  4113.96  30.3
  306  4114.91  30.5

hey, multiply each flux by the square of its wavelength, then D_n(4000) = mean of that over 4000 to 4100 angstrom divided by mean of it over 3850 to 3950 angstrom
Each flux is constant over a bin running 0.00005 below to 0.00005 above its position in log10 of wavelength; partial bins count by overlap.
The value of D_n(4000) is 1.98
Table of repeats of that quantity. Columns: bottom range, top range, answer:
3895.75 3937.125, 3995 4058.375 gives 1.85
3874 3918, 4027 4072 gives 1.62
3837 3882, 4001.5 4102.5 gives 2.13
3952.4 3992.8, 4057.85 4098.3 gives 1.62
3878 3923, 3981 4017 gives 1.63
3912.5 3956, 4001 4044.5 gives 1.94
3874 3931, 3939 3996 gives 1.16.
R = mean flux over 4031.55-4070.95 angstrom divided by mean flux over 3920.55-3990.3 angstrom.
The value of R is 1.7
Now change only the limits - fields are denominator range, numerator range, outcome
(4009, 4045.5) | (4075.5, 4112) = 1.05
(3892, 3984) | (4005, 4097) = 1.72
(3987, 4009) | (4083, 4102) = 1.12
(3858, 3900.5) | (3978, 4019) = 1.77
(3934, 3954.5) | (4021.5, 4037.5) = 1.81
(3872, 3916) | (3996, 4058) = 1.60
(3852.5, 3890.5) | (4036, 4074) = 1.86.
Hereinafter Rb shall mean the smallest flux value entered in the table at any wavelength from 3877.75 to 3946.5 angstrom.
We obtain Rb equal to 2.6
